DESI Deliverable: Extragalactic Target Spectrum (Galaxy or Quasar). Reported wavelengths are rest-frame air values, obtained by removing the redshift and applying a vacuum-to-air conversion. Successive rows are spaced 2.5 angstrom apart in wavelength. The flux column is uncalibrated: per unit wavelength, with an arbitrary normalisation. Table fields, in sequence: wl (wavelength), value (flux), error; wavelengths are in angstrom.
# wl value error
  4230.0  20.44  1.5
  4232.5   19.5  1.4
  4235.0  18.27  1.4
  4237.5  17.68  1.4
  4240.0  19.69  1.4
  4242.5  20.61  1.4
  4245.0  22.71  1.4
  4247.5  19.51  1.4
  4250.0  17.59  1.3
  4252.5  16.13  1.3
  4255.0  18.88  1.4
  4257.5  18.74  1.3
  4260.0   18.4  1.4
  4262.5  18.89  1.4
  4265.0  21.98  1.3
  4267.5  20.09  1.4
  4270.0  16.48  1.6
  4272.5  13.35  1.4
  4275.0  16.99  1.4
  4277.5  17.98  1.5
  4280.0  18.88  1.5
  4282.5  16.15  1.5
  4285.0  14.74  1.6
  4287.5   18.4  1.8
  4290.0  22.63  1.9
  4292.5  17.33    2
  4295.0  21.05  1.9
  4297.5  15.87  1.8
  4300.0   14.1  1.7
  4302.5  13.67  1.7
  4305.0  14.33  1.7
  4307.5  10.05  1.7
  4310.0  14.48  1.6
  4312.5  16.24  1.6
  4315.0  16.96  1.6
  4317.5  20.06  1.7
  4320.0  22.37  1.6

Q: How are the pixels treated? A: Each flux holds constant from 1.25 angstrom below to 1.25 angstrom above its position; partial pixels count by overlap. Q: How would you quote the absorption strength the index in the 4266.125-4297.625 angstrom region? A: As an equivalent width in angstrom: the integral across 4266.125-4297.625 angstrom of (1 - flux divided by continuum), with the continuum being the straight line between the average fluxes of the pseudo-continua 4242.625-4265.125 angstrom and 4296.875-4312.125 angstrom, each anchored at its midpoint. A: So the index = -3.29 angstrom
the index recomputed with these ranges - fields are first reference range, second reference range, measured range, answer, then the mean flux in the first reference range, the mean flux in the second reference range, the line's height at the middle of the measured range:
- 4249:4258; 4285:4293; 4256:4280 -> 0.1 angstrom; 17.8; 18.9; 18.2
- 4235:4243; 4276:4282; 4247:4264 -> 0.3 angstrom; 19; 18.1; 18.6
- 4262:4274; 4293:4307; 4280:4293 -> -1.1 angstrom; 18.1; 15.6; 16.6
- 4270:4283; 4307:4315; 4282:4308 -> -1.5 angstrom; 16.7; 14.4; 15.5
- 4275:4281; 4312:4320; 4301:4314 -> 3.3 angstrom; 18.1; 18.6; 18.5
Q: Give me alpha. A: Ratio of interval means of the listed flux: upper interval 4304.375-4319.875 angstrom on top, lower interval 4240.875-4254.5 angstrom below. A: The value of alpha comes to 0.82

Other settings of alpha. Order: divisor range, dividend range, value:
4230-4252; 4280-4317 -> 0.84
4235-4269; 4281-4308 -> 0.85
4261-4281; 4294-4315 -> 0.83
